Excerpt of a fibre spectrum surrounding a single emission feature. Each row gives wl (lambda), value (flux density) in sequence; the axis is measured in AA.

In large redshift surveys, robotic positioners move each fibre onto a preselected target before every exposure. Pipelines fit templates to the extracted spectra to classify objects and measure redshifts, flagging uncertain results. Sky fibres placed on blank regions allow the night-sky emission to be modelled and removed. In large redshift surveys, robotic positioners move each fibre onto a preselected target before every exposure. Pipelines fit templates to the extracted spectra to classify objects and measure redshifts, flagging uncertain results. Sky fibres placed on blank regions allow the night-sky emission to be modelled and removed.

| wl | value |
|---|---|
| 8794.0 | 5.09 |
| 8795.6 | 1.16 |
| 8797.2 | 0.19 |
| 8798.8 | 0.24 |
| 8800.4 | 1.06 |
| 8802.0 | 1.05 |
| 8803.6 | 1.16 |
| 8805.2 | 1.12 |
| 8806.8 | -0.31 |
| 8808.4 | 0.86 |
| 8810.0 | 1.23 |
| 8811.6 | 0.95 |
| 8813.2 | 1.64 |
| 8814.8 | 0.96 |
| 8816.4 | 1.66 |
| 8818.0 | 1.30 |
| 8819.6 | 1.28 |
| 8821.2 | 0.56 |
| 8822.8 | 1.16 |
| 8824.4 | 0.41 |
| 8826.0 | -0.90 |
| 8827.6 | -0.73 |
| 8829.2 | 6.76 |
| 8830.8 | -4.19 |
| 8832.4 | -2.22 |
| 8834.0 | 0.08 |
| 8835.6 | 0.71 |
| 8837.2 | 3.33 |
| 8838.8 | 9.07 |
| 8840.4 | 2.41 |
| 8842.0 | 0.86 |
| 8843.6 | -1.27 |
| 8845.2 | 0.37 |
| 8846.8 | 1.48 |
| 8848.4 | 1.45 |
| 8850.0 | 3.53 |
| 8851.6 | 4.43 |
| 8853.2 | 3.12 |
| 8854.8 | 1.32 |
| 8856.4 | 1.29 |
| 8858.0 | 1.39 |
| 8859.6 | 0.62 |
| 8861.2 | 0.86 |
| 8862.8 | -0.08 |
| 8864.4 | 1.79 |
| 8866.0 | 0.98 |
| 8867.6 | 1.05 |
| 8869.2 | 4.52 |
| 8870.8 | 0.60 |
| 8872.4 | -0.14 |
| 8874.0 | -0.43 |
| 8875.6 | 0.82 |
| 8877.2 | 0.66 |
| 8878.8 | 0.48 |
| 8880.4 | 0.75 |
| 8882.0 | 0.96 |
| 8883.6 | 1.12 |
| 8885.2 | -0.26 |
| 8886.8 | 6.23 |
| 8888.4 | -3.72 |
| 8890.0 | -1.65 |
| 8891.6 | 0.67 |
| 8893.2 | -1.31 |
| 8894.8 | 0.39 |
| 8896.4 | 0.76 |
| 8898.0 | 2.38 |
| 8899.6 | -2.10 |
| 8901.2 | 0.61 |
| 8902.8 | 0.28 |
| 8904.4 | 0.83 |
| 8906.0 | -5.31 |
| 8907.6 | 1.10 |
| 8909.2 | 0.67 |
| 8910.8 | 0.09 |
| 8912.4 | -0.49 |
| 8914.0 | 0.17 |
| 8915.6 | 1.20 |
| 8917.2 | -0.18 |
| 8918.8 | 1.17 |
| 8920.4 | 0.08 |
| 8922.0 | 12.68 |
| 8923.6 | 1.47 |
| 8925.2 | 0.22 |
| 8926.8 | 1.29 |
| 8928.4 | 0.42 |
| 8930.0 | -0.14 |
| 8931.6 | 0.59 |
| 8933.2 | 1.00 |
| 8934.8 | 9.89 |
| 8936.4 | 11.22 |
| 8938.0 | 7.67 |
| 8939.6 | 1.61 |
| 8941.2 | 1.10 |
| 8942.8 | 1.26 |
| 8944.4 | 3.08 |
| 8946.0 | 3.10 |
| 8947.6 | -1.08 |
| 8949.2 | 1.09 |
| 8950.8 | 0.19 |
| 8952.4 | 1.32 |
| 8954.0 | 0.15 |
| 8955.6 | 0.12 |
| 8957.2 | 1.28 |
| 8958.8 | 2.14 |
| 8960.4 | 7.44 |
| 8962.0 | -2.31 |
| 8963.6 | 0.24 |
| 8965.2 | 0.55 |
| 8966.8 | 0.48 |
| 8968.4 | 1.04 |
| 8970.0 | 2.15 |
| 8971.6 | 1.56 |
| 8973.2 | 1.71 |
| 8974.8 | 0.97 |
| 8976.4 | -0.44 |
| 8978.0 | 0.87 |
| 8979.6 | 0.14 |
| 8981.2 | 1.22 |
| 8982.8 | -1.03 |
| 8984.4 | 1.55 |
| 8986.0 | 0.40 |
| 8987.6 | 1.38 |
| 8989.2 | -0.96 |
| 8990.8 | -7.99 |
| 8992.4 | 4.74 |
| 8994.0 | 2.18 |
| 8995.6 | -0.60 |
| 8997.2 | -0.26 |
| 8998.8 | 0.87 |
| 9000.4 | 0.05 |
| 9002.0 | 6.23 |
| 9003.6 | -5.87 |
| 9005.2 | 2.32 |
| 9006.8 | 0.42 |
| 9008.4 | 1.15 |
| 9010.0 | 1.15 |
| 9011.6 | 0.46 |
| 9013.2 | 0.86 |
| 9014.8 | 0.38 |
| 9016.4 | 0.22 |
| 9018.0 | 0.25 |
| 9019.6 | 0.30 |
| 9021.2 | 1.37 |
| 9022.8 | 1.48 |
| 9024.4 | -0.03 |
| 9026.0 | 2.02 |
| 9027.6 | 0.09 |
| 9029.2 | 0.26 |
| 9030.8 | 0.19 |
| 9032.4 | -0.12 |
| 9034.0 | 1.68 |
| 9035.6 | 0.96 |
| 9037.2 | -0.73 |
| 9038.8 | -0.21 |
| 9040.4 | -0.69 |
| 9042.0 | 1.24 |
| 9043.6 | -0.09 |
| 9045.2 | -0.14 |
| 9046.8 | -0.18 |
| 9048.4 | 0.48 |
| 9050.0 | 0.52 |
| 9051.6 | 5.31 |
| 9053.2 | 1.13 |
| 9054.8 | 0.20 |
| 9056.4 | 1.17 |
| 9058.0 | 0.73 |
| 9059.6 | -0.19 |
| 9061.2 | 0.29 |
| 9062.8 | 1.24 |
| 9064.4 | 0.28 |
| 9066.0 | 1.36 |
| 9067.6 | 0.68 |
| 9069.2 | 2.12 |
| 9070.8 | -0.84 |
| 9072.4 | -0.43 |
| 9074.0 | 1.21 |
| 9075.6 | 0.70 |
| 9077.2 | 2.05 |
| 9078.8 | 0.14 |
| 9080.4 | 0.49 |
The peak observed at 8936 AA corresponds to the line [O III] 5007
